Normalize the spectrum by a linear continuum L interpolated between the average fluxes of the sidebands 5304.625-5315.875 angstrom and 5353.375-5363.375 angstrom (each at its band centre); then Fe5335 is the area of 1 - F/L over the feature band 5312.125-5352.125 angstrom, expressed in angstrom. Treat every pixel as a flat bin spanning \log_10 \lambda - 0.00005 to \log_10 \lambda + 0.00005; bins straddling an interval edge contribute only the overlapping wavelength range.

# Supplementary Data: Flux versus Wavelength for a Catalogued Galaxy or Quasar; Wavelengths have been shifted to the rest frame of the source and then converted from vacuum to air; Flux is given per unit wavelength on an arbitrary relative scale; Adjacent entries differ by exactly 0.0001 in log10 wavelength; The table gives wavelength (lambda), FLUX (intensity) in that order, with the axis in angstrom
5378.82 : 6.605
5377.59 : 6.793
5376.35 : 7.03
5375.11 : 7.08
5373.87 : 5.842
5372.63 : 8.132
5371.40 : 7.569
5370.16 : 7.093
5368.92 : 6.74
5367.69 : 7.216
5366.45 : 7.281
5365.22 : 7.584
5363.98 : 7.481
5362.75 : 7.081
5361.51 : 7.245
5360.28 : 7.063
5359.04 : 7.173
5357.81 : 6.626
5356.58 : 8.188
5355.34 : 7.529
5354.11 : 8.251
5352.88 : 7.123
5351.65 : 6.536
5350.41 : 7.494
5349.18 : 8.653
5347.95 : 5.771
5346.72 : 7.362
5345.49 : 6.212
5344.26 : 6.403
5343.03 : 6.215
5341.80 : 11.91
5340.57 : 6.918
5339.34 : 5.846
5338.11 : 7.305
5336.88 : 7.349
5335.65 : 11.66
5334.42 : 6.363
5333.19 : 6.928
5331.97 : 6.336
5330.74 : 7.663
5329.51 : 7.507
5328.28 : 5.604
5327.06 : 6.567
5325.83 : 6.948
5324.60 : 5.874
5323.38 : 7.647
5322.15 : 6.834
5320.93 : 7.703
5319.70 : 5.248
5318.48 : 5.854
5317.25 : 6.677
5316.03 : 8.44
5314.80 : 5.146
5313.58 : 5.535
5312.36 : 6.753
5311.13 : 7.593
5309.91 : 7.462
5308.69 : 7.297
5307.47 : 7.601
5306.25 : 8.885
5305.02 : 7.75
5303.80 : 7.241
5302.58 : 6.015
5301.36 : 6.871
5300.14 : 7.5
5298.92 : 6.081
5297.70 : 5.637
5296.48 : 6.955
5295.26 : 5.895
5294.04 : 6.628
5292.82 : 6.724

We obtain 1.4 angstrom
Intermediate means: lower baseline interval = 7.15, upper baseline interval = 7.39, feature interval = 7.01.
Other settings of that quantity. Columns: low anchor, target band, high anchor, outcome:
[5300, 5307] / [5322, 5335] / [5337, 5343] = 1.5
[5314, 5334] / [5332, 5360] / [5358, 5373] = -1.7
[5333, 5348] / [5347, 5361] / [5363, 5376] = 0.1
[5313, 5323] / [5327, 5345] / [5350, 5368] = -1.4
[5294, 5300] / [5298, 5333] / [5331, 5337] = 0.6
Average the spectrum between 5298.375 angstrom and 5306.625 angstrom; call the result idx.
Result 7.15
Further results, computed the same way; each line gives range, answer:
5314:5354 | 7.07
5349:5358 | 7.54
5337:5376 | 7.25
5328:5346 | 7.38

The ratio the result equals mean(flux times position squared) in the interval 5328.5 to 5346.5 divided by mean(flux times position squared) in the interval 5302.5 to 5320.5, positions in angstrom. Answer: 1.08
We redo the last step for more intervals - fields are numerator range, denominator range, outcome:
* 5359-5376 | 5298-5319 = 1.05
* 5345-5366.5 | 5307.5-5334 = 1.09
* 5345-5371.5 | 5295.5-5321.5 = 1.08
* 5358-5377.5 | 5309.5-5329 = 1.10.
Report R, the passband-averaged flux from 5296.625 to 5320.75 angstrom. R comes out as 6.84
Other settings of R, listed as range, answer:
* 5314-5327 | 6.62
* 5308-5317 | 6.89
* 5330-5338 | 7.68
